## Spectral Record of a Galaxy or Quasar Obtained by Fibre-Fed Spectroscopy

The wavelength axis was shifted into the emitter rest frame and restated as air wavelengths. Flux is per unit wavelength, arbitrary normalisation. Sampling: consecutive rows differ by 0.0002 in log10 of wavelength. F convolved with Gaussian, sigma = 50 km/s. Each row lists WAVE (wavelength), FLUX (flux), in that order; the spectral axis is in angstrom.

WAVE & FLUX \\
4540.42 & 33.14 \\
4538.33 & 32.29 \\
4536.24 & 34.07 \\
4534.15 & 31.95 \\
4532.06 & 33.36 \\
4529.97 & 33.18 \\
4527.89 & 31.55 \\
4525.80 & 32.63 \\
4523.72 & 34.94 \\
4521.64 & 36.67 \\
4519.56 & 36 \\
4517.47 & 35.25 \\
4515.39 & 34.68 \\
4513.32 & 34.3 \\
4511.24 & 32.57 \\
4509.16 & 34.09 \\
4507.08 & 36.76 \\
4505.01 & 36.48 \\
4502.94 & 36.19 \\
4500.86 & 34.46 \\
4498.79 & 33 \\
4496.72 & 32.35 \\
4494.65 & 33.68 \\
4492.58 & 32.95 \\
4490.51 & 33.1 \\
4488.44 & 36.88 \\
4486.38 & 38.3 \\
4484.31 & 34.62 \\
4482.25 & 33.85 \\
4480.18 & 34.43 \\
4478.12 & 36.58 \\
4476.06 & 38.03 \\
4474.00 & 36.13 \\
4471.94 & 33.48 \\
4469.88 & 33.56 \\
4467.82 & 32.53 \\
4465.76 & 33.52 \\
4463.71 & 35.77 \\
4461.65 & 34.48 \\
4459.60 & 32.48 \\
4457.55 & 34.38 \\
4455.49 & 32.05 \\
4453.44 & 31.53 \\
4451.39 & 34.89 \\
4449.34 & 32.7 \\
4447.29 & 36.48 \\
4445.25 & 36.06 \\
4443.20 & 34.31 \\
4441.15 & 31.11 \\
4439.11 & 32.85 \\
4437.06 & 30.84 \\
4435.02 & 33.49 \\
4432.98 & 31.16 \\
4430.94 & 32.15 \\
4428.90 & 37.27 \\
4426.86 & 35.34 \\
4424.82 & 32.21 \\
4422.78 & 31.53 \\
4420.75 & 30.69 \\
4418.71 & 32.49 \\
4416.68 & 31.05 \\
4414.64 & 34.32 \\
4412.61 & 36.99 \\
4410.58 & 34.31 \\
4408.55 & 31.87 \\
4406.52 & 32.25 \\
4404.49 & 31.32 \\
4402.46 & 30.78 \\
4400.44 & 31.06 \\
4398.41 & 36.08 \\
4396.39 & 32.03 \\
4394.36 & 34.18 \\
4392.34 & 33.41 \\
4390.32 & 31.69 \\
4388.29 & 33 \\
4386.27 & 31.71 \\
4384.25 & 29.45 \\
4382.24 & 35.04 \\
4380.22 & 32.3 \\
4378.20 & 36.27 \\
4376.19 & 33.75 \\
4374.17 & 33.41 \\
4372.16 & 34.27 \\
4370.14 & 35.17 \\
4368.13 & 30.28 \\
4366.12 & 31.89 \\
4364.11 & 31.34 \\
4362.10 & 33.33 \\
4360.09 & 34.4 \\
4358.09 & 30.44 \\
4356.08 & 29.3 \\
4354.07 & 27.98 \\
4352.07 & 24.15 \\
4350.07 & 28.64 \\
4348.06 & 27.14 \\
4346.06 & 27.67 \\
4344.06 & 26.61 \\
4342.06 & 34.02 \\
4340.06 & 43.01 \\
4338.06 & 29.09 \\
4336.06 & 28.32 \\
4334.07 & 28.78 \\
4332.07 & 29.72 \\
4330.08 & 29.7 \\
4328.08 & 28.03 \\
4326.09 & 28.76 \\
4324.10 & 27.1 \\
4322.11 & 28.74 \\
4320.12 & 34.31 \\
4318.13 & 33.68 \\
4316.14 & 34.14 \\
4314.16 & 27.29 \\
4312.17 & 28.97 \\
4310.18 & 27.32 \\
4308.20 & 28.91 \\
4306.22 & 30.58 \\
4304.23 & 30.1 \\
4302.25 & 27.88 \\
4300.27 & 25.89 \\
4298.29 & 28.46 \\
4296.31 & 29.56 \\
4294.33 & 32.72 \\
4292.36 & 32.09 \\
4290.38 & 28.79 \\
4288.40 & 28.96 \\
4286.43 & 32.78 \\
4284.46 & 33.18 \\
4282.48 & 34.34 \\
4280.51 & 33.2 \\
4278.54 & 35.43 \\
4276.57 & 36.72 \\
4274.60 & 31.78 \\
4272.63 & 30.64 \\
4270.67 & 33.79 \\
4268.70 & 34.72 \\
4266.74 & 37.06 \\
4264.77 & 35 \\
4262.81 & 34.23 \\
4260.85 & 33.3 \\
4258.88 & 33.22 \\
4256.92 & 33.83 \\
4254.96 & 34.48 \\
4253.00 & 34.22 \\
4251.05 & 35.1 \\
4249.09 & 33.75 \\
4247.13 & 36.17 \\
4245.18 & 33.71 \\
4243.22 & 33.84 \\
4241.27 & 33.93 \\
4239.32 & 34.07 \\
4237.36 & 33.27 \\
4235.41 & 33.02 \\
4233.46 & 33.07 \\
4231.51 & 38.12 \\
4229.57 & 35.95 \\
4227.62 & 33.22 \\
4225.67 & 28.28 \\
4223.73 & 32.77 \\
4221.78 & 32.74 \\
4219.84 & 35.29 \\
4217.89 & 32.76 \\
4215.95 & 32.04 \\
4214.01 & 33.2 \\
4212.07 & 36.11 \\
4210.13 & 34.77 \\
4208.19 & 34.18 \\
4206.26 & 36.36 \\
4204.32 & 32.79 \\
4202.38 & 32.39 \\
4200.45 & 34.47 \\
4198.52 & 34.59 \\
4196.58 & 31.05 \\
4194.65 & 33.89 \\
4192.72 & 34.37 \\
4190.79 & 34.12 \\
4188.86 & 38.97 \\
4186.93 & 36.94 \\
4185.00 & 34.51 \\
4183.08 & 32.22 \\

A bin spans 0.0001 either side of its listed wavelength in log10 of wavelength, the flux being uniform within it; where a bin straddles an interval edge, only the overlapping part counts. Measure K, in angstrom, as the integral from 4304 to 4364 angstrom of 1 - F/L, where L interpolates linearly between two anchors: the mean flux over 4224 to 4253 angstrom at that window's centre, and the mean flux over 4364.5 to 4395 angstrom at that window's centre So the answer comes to 5.9 angstrom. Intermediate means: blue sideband 34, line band 30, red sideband 33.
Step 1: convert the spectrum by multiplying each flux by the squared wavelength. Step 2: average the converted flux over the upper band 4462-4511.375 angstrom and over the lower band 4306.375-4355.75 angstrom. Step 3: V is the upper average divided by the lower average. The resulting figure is 1.26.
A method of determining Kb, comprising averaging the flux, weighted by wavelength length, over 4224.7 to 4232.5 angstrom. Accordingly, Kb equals 33.9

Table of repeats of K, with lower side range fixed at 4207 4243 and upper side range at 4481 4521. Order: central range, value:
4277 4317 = 3.99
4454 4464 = 0.29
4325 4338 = 1.99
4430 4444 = 0.91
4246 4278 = -0.37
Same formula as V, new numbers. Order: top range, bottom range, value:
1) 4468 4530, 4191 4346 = 1.19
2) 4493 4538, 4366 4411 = 1.10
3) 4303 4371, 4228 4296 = 0.93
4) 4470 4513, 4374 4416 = 1.10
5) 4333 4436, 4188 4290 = 1.02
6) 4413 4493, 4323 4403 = 1.13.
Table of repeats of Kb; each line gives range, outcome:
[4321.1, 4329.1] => 28.2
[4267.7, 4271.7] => 34.3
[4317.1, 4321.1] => 34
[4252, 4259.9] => 33.9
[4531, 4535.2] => 32.6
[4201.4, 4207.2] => 33.8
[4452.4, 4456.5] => 31.8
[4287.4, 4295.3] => 30.7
